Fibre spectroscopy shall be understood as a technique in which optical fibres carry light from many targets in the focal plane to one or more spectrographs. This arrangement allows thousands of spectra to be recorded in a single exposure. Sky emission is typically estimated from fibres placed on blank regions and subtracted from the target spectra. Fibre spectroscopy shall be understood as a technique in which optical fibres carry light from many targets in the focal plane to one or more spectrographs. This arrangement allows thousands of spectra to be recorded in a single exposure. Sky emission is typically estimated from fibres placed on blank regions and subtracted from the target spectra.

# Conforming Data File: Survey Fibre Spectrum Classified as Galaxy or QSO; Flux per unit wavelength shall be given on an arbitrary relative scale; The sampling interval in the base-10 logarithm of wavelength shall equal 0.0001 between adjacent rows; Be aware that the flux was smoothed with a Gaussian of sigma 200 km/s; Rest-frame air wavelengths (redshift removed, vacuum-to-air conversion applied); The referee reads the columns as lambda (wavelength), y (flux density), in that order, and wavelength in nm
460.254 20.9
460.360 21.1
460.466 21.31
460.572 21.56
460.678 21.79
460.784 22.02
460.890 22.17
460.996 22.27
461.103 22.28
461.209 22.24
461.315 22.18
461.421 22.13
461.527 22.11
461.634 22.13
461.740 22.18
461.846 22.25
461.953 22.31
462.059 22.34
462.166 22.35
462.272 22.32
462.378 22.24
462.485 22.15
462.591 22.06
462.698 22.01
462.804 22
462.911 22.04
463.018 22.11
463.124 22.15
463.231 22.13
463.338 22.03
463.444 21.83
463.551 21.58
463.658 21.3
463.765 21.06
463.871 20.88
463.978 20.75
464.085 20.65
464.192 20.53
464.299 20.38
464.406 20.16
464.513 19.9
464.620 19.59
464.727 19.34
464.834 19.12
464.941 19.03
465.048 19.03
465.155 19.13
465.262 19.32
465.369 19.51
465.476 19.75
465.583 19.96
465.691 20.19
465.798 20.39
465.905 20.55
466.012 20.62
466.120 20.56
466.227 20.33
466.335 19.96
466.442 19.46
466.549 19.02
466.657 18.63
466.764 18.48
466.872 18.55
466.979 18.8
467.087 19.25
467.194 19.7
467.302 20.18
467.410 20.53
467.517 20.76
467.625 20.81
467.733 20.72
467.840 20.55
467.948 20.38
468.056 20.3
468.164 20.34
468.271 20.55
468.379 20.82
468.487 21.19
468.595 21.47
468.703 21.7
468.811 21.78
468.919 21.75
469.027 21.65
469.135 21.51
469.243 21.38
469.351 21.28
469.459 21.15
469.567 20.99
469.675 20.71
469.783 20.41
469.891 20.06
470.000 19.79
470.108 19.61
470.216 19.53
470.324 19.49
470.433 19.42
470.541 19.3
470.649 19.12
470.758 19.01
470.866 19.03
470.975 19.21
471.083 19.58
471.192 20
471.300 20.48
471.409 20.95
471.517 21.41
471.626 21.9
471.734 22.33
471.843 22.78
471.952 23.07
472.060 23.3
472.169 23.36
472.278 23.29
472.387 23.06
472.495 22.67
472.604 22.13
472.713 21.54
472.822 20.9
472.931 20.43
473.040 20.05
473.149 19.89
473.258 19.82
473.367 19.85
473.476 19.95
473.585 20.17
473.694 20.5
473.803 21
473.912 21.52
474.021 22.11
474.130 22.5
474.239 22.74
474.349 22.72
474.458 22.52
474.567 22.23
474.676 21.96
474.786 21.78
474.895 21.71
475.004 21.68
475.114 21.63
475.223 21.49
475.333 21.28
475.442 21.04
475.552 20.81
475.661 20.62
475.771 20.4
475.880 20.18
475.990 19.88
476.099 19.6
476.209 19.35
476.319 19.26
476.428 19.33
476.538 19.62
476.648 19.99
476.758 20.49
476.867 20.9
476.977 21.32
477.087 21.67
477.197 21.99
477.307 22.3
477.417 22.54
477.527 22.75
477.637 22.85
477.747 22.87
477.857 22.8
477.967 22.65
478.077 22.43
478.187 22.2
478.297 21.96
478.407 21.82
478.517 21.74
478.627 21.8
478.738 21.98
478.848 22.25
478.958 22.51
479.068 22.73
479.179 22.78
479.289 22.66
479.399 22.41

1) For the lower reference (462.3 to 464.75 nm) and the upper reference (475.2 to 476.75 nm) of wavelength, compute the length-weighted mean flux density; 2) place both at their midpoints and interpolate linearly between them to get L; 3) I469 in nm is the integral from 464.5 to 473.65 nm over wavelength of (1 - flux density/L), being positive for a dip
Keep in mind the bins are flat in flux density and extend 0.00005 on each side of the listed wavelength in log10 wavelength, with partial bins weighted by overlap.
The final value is 0.15 nm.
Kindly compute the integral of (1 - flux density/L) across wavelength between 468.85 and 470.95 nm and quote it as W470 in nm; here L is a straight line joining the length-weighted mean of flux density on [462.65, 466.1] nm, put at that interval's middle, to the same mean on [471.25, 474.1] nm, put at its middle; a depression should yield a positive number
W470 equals 0.09 nm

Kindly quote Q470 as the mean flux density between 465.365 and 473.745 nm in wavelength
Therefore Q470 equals 20.6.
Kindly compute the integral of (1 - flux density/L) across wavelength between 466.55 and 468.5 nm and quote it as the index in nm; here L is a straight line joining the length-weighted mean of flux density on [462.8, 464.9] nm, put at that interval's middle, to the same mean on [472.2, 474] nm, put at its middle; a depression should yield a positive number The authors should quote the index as 0.09 nm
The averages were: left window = 20.9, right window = 21.1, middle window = 20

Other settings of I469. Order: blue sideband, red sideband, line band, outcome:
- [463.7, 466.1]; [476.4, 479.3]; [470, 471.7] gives 0.08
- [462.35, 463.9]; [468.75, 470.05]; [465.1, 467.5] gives 0.20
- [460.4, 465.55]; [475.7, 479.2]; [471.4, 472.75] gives -0.07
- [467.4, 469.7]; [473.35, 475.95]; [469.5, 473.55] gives 0.08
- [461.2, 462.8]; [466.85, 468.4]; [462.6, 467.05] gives 0.18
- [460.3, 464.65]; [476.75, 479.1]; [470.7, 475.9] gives 0.17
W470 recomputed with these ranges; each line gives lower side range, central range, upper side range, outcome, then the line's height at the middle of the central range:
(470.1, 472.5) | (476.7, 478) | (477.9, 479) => -0.007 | 22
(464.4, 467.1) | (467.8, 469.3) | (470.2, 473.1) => -0.063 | 20.3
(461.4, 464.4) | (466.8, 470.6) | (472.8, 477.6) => 0.168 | 21.4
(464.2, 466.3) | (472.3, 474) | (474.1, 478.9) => 0.002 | 21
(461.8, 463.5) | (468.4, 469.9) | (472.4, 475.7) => 0.030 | 21.7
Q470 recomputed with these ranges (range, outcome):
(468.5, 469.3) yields 21.6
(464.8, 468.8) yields 20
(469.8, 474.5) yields 21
